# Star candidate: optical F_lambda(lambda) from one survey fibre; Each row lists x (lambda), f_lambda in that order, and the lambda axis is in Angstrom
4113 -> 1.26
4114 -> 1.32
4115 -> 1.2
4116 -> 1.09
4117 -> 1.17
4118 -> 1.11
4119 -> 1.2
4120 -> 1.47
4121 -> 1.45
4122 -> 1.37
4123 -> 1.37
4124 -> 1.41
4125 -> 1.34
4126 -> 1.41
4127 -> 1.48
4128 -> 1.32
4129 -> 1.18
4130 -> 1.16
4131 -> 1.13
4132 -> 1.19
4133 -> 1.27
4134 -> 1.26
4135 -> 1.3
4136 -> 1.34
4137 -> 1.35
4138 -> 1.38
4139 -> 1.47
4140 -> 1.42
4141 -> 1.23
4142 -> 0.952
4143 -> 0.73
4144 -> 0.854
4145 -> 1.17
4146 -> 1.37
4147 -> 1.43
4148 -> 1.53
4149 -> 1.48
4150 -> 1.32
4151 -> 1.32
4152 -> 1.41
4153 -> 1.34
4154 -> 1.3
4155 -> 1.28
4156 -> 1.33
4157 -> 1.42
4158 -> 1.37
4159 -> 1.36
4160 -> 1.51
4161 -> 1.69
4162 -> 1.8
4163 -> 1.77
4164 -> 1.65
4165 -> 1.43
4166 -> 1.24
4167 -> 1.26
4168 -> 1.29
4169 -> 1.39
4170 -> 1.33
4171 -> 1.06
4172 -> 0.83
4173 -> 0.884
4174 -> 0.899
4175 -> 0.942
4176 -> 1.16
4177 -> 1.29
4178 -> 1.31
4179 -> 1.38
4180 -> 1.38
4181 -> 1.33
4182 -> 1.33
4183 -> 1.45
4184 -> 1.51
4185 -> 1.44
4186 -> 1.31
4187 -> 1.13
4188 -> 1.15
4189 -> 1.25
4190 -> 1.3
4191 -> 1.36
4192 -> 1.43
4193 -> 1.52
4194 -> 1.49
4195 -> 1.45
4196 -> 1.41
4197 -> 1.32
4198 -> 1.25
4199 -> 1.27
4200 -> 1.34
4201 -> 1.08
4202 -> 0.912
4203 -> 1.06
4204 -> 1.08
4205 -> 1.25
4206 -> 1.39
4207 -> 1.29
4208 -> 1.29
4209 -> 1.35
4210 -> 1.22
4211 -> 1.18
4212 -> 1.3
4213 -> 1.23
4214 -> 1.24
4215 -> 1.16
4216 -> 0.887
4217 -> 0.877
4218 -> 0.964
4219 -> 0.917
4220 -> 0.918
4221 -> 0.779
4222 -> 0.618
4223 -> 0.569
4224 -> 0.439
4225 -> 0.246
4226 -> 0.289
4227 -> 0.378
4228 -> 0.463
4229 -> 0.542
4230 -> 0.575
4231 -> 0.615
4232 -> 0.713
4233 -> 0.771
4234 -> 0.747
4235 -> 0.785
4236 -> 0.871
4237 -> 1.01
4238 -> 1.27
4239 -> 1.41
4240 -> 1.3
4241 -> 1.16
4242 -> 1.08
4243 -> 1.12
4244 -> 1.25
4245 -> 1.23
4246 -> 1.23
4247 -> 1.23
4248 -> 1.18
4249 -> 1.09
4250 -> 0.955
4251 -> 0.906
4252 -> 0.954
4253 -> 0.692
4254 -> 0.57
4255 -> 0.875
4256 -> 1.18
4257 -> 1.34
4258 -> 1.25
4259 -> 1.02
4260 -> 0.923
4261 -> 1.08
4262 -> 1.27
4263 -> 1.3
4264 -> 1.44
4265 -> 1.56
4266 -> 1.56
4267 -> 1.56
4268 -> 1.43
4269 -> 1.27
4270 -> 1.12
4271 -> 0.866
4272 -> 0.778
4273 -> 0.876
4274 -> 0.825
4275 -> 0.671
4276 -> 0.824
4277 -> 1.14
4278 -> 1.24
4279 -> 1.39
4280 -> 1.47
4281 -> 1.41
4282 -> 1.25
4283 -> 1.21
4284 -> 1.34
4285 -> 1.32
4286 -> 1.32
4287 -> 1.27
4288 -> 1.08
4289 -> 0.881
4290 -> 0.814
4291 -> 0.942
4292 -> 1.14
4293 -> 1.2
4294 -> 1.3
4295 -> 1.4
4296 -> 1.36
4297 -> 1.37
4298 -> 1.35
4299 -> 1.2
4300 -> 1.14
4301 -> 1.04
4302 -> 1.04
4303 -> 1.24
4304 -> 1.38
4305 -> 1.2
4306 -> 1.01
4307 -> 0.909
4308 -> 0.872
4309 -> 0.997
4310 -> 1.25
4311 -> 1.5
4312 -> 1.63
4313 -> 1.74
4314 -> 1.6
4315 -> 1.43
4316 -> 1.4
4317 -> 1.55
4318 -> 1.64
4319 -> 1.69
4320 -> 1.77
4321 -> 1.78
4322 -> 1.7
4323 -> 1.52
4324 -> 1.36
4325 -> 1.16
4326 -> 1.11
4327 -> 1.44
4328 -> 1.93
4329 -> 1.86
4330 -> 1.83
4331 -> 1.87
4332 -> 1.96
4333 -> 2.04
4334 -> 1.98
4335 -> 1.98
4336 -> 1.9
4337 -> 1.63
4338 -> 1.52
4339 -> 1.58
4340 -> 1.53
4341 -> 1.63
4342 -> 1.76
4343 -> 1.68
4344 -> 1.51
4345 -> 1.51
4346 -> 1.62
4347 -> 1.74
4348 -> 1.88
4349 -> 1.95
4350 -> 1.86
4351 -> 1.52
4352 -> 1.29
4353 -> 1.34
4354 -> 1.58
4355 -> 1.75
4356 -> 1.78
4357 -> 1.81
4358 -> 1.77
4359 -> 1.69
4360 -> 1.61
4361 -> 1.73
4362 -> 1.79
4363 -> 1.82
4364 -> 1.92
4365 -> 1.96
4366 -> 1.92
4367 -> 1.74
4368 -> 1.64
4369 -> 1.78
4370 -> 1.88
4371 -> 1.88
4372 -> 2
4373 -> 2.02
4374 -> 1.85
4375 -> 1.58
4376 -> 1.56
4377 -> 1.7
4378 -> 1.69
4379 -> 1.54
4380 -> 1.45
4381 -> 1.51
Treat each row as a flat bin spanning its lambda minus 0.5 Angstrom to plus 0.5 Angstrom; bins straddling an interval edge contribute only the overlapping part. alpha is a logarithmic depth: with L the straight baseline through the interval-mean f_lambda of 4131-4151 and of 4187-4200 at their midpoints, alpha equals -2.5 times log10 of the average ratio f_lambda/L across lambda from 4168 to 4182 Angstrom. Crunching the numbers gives 0.12 mag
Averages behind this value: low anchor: 1.26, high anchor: 1.34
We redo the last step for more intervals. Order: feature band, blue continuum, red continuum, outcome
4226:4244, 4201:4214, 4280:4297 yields 0.365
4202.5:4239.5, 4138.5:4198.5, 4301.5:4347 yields 0.459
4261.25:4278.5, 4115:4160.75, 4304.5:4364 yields 0.281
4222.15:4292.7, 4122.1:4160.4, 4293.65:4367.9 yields 0.390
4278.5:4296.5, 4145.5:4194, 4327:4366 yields 0.291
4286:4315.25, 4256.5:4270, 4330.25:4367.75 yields 0.221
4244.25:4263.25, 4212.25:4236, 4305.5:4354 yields -0.101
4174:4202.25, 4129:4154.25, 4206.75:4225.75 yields -0.208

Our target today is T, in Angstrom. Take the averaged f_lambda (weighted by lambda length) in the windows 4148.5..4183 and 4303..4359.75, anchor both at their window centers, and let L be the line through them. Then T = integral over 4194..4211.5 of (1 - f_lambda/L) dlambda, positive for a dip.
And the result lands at 1.70 Angstrom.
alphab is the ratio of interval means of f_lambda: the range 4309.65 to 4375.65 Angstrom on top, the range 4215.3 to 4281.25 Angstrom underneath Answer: 1.71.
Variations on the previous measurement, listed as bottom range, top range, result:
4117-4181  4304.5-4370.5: 1.25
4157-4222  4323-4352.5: 1.33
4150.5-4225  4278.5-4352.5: 1.18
